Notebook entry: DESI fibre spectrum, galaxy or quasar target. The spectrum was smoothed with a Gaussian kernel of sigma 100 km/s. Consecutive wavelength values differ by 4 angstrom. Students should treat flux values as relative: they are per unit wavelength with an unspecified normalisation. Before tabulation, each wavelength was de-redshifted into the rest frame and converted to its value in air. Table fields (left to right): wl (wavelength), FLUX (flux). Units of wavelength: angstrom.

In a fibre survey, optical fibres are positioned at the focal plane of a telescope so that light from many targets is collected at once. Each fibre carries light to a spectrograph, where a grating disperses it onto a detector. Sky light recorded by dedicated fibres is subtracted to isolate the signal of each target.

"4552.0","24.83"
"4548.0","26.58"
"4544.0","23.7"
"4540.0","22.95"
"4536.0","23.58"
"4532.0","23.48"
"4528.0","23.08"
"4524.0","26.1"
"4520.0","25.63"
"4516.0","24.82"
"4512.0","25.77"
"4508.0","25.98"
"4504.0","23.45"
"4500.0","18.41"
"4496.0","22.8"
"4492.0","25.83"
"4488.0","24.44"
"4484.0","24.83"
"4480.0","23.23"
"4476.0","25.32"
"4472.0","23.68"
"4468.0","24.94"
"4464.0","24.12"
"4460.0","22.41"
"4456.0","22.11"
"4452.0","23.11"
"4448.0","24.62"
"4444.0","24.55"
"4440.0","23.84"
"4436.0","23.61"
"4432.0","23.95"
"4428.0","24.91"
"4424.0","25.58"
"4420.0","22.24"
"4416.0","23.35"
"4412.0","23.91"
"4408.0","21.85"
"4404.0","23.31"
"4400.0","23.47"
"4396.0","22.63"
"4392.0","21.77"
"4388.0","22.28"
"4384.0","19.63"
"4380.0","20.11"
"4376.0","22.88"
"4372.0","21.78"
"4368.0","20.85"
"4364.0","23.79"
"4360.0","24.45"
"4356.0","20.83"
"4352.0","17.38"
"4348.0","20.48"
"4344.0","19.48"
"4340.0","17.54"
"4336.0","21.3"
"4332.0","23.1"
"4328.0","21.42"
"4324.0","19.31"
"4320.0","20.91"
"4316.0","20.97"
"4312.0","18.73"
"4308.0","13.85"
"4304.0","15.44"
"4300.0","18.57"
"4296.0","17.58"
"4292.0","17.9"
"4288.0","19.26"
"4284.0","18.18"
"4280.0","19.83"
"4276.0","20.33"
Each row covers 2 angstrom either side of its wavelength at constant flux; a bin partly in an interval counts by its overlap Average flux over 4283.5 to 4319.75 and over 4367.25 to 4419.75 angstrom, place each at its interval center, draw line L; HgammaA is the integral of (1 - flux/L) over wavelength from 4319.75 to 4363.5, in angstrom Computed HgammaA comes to -1.93 angstrom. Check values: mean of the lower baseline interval 18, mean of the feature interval 20.7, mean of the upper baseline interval 22.2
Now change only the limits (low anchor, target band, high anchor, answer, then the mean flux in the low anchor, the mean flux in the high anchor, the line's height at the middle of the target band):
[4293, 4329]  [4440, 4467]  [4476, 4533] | -1.08 angstrom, 18.4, 24.2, 22.7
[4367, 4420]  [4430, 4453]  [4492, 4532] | -1.05 angstrom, 22.2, 24.1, 22.9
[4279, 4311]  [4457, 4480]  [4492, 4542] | -1.43 angstrom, 17.5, 23.9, 22.5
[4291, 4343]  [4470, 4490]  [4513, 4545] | -1.11 angstrom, 19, 24.2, 23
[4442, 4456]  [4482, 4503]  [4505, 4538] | 0.95 angstrom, 23.8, 24.8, 24.4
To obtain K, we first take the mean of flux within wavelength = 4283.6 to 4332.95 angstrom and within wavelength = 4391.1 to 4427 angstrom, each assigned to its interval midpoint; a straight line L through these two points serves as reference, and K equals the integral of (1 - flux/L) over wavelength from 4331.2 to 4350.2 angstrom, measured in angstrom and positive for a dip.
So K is 0.0 angstrom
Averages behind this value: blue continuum 18.8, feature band 20.2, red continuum 23.2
